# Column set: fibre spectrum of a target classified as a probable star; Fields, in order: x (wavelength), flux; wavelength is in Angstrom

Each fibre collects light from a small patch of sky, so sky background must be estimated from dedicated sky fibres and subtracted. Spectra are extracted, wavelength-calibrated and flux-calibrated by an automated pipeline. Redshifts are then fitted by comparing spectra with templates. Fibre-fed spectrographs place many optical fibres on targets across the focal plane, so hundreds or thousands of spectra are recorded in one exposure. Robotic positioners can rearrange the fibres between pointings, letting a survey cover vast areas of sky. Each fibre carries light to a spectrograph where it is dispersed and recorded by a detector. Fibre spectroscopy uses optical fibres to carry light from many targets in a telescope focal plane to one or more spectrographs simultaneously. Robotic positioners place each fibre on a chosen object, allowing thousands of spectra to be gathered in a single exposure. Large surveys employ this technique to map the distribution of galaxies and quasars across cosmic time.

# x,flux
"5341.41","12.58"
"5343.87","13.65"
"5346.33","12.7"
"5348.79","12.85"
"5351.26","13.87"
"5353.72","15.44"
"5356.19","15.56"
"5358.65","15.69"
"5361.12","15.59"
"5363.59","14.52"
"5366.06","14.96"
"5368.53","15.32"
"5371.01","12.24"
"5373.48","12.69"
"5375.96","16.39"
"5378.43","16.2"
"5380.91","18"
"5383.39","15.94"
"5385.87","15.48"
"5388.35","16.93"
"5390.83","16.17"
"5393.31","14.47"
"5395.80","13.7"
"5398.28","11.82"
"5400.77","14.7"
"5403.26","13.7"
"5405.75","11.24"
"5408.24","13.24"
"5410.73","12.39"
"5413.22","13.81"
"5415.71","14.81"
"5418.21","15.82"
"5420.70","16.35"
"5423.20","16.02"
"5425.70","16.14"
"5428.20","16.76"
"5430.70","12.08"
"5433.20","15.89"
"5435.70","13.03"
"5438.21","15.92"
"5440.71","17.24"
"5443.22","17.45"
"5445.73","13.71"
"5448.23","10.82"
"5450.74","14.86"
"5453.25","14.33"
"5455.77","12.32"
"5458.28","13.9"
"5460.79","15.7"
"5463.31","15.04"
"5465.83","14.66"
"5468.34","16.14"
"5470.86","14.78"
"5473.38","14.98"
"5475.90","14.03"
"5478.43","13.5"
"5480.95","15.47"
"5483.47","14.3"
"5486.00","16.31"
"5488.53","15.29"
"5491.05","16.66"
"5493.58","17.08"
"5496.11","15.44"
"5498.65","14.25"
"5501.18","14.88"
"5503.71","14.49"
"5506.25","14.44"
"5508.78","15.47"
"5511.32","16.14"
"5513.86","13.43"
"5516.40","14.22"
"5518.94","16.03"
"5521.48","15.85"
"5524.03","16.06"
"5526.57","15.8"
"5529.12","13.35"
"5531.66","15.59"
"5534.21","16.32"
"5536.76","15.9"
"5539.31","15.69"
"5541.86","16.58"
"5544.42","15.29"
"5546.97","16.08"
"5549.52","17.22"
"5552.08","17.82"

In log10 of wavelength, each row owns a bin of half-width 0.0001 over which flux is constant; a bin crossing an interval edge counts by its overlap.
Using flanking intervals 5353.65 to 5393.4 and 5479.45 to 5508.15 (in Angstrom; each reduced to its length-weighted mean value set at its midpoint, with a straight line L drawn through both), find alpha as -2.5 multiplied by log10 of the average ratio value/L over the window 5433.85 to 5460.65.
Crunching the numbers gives 0.066 mag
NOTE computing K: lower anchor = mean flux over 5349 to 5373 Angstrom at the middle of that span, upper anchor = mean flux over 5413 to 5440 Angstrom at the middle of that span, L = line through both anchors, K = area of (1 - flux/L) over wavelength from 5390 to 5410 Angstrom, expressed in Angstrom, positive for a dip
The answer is 1.9 Angstrom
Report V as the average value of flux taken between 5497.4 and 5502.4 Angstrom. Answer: 14.6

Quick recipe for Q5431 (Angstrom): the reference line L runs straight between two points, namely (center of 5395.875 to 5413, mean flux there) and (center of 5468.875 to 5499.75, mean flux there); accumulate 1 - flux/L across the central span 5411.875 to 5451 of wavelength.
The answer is -3.8 Angstrom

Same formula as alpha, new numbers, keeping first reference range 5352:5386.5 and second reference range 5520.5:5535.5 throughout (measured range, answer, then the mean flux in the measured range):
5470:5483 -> 0.064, 14.5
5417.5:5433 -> -0.014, 15.5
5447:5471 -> 0.085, 14.2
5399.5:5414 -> 0.165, 13.2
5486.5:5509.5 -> 0.006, 15.4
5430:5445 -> 0.002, 15.3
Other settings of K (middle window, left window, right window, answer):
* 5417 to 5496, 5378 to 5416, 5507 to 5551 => -0.38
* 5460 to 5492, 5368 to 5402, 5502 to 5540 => 0.09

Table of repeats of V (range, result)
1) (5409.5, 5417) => 13.7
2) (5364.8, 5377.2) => 14.3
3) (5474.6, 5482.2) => 14.3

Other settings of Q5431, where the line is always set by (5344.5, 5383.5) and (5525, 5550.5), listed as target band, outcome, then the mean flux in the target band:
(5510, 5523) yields 0.4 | 15.1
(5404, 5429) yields 0.8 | 14.6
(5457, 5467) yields 0.4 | 14.8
